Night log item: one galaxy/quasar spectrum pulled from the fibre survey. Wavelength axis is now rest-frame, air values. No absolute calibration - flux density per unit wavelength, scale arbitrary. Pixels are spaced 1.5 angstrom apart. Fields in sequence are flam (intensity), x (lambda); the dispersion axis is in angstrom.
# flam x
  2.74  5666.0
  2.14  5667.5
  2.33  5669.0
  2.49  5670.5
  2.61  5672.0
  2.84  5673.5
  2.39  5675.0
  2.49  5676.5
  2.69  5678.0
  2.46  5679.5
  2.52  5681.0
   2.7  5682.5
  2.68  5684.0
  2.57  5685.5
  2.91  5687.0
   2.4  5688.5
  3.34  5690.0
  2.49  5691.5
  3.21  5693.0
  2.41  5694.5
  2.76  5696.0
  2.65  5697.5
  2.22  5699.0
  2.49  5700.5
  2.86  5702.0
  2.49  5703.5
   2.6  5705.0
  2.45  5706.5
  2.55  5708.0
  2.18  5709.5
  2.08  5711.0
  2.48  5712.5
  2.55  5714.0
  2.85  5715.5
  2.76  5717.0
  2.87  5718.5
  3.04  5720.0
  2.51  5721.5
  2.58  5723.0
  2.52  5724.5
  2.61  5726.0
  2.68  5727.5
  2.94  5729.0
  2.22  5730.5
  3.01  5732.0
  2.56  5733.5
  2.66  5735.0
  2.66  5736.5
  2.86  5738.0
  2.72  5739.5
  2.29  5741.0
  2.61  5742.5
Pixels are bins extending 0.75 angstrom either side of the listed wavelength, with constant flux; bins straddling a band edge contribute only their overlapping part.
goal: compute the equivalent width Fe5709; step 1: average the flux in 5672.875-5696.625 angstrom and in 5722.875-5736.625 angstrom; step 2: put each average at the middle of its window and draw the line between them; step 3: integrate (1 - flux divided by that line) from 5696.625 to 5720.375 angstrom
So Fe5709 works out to 0.9 angstrom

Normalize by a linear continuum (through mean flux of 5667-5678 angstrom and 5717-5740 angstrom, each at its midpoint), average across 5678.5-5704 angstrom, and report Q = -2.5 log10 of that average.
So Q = -0.04 mag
